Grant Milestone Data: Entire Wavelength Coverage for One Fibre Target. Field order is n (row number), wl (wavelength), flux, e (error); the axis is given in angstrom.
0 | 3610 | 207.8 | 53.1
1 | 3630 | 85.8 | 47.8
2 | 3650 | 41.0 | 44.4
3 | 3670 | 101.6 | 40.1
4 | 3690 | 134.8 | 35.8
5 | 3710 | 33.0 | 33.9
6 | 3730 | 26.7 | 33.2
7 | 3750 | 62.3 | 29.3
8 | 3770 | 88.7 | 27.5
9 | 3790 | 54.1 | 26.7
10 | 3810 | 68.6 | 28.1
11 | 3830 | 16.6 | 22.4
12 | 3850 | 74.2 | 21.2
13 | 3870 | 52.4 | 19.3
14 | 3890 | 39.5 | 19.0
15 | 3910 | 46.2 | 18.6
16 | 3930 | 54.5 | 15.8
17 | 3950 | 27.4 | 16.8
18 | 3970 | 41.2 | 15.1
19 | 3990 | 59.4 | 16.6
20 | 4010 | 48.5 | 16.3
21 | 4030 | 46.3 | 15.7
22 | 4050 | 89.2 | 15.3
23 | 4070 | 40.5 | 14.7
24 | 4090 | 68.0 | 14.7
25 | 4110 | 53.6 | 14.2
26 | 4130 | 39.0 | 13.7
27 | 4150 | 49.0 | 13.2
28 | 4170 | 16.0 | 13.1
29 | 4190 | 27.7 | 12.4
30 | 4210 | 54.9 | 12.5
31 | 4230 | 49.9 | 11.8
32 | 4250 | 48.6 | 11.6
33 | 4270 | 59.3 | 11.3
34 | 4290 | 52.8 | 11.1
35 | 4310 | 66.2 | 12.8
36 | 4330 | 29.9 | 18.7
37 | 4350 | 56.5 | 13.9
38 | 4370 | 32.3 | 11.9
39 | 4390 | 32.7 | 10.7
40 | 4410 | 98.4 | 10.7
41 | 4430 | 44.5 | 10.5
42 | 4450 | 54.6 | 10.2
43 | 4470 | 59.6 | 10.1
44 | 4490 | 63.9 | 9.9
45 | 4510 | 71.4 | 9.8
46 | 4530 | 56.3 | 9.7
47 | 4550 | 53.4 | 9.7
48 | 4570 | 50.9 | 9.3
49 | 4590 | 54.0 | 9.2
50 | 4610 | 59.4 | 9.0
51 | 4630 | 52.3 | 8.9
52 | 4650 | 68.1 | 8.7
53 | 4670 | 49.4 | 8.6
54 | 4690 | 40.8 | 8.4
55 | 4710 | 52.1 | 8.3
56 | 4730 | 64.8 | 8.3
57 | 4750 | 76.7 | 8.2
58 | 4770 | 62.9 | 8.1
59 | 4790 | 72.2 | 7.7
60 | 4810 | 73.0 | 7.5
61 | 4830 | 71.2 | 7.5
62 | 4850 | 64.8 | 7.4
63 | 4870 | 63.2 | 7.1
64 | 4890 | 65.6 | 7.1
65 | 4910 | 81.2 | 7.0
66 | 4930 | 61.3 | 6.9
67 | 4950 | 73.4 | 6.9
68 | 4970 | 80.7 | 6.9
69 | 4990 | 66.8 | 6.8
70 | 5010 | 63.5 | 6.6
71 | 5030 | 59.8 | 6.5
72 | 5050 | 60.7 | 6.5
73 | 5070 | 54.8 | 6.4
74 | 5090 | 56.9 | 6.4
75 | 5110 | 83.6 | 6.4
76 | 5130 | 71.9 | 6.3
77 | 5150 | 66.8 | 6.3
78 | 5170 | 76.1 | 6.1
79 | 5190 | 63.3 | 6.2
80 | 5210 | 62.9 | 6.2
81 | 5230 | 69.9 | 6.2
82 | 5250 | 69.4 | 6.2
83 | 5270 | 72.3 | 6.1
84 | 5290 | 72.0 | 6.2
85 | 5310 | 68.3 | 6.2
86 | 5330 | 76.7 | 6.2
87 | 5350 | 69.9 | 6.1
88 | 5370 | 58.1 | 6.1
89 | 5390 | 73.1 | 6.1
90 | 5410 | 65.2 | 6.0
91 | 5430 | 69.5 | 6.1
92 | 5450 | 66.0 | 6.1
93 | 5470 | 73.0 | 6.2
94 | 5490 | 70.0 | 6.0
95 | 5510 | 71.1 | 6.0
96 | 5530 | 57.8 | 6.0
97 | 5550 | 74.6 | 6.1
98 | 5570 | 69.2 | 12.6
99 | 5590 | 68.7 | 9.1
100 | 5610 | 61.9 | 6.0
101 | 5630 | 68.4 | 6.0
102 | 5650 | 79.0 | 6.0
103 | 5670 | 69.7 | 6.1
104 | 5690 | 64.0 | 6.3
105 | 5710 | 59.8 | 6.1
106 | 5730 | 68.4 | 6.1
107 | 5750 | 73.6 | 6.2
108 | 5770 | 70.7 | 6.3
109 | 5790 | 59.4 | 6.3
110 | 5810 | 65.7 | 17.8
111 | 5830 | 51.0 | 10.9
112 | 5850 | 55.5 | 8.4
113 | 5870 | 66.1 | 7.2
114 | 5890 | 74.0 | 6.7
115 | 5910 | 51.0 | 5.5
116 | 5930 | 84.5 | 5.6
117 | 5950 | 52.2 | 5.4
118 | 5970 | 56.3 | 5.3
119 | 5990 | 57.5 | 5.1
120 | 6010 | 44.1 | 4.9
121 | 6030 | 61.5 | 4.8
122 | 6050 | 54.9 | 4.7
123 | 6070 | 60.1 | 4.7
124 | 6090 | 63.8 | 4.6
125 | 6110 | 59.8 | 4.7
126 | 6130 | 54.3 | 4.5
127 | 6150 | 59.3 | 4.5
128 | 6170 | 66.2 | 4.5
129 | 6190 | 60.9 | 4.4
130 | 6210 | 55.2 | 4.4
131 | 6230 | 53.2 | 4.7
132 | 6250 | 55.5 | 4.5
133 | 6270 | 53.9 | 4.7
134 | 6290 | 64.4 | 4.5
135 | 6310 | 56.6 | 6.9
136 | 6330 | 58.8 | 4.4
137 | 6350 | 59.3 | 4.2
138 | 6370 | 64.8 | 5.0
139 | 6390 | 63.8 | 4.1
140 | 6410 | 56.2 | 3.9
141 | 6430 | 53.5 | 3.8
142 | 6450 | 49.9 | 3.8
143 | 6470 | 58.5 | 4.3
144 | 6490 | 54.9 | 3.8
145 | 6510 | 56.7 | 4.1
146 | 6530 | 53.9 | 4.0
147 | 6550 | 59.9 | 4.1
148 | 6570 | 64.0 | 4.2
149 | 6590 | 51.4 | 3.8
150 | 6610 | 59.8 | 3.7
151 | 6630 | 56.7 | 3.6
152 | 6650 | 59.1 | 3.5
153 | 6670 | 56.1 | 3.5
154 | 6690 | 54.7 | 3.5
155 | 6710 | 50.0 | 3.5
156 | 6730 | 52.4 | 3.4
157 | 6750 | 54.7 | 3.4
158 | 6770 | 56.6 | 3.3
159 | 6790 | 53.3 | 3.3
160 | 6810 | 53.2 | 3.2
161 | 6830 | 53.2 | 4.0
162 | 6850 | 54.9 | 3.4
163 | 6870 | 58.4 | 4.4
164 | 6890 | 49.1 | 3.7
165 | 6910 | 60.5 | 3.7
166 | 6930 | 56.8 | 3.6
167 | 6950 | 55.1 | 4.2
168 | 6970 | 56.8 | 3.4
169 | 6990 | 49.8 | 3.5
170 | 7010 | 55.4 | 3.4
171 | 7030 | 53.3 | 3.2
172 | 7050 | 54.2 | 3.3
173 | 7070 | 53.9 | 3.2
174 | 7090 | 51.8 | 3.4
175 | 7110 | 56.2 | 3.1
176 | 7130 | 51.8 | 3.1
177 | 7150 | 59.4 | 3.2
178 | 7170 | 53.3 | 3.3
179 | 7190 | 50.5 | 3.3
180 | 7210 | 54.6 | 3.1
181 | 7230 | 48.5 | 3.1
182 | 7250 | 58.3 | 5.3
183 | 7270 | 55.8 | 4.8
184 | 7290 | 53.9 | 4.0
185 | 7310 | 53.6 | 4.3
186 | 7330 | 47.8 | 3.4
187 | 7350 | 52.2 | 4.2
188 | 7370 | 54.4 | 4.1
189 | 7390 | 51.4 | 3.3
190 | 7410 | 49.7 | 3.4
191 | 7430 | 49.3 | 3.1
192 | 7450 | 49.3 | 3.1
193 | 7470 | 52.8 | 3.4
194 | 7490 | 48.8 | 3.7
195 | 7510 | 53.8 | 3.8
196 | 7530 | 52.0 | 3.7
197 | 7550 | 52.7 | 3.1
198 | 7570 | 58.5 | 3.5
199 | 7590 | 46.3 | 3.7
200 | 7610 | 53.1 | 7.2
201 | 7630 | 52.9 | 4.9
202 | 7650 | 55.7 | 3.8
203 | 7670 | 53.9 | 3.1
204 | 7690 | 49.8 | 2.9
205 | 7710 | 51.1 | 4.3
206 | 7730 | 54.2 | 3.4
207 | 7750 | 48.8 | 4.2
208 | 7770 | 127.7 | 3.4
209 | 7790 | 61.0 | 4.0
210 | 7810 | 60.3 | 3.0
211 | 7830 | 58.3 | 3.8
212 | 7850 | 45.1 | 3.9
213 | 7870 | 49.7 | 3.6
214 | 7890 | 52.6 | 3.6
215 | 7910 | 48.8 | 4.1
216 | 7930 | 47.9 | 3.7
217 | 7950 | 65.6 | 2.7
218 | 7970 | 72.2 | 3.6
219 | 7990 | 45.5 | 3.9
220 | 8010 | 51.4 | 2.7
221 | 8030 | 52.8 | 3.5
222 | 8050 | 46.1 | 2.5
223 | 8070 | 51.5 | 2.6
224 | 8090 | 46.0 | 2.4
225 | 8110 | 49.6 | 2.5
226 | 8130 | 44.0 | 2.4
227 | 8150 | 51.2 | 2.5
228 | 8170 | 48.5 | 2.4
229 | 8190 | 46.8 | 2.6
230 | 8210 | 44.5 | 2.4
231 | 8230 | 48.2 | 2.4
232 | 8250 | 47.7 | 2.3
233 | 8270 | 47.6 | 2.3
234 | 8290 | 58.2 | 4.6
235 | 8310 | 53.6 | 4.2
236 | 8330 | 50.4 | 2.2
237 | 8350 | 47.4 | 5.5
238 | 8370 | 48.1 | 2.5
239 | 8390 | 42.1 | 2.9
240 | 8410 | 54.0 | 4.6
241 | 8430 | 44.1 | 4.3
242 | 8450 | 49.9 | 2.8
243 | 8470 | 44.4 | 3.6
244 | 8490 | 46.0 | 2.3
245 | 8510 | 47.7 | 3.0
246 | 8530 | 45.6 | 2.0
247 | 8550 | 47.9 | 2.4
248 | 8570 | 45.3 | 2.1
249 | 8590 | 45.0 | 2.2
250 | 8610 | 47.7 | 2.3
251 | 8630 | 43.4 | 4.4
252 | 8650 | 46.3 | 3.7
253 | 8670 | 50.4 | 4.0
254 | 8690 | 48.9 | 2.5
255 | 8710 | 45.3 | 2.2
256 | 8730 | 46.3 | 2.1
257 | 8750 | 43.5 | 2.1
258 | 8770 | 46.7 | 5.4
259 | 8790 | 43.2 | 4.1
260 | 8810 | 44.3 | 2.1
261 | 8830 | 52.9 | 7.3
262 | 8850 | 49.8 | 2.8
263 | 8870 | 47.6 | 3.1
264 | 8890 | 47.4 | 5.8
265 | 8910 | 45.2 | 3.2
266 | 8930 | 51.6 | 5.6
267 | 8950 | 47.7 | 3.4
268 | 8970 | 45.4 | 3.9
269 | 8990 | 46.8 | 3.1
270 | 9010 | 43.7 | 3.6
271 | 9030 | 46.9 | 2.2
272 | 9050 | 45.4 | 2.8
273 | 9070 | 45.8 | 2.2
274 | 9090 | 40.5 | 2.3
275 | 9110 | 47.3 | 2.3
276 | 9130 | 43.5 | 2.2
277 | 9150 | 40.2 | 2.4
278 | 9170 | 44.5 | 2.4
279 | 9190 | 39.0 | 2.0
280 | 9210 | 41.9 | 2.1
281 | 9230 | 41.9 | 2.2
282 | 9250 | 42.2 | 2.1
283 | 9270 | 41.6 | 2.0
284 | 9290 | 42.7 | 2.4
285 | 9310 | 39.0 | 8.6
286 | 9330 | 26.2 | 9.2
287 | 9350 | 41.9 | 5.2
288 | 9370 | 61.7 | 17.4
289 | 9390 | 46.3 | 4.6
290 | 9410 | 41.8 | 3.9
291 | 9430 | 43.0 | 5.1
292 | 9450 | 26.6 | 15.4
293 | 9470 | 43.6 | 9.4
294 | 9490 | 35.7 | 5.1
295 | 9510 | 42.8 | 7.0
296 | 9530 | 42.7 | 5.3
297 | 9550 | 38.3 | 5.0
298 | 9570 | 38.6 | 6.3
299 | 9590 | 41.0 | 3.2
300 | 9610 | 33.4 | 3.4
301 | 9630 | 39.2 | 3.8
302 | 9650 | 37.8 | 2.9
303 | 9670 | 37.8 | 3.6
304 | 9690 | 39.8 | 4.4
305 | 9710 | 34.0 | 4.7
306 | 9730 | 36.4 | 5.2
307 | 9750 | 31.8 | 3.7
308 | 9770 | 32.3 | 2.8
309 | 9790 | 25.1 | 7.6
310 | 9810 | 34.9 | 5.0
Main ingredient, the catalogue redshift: 0.18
